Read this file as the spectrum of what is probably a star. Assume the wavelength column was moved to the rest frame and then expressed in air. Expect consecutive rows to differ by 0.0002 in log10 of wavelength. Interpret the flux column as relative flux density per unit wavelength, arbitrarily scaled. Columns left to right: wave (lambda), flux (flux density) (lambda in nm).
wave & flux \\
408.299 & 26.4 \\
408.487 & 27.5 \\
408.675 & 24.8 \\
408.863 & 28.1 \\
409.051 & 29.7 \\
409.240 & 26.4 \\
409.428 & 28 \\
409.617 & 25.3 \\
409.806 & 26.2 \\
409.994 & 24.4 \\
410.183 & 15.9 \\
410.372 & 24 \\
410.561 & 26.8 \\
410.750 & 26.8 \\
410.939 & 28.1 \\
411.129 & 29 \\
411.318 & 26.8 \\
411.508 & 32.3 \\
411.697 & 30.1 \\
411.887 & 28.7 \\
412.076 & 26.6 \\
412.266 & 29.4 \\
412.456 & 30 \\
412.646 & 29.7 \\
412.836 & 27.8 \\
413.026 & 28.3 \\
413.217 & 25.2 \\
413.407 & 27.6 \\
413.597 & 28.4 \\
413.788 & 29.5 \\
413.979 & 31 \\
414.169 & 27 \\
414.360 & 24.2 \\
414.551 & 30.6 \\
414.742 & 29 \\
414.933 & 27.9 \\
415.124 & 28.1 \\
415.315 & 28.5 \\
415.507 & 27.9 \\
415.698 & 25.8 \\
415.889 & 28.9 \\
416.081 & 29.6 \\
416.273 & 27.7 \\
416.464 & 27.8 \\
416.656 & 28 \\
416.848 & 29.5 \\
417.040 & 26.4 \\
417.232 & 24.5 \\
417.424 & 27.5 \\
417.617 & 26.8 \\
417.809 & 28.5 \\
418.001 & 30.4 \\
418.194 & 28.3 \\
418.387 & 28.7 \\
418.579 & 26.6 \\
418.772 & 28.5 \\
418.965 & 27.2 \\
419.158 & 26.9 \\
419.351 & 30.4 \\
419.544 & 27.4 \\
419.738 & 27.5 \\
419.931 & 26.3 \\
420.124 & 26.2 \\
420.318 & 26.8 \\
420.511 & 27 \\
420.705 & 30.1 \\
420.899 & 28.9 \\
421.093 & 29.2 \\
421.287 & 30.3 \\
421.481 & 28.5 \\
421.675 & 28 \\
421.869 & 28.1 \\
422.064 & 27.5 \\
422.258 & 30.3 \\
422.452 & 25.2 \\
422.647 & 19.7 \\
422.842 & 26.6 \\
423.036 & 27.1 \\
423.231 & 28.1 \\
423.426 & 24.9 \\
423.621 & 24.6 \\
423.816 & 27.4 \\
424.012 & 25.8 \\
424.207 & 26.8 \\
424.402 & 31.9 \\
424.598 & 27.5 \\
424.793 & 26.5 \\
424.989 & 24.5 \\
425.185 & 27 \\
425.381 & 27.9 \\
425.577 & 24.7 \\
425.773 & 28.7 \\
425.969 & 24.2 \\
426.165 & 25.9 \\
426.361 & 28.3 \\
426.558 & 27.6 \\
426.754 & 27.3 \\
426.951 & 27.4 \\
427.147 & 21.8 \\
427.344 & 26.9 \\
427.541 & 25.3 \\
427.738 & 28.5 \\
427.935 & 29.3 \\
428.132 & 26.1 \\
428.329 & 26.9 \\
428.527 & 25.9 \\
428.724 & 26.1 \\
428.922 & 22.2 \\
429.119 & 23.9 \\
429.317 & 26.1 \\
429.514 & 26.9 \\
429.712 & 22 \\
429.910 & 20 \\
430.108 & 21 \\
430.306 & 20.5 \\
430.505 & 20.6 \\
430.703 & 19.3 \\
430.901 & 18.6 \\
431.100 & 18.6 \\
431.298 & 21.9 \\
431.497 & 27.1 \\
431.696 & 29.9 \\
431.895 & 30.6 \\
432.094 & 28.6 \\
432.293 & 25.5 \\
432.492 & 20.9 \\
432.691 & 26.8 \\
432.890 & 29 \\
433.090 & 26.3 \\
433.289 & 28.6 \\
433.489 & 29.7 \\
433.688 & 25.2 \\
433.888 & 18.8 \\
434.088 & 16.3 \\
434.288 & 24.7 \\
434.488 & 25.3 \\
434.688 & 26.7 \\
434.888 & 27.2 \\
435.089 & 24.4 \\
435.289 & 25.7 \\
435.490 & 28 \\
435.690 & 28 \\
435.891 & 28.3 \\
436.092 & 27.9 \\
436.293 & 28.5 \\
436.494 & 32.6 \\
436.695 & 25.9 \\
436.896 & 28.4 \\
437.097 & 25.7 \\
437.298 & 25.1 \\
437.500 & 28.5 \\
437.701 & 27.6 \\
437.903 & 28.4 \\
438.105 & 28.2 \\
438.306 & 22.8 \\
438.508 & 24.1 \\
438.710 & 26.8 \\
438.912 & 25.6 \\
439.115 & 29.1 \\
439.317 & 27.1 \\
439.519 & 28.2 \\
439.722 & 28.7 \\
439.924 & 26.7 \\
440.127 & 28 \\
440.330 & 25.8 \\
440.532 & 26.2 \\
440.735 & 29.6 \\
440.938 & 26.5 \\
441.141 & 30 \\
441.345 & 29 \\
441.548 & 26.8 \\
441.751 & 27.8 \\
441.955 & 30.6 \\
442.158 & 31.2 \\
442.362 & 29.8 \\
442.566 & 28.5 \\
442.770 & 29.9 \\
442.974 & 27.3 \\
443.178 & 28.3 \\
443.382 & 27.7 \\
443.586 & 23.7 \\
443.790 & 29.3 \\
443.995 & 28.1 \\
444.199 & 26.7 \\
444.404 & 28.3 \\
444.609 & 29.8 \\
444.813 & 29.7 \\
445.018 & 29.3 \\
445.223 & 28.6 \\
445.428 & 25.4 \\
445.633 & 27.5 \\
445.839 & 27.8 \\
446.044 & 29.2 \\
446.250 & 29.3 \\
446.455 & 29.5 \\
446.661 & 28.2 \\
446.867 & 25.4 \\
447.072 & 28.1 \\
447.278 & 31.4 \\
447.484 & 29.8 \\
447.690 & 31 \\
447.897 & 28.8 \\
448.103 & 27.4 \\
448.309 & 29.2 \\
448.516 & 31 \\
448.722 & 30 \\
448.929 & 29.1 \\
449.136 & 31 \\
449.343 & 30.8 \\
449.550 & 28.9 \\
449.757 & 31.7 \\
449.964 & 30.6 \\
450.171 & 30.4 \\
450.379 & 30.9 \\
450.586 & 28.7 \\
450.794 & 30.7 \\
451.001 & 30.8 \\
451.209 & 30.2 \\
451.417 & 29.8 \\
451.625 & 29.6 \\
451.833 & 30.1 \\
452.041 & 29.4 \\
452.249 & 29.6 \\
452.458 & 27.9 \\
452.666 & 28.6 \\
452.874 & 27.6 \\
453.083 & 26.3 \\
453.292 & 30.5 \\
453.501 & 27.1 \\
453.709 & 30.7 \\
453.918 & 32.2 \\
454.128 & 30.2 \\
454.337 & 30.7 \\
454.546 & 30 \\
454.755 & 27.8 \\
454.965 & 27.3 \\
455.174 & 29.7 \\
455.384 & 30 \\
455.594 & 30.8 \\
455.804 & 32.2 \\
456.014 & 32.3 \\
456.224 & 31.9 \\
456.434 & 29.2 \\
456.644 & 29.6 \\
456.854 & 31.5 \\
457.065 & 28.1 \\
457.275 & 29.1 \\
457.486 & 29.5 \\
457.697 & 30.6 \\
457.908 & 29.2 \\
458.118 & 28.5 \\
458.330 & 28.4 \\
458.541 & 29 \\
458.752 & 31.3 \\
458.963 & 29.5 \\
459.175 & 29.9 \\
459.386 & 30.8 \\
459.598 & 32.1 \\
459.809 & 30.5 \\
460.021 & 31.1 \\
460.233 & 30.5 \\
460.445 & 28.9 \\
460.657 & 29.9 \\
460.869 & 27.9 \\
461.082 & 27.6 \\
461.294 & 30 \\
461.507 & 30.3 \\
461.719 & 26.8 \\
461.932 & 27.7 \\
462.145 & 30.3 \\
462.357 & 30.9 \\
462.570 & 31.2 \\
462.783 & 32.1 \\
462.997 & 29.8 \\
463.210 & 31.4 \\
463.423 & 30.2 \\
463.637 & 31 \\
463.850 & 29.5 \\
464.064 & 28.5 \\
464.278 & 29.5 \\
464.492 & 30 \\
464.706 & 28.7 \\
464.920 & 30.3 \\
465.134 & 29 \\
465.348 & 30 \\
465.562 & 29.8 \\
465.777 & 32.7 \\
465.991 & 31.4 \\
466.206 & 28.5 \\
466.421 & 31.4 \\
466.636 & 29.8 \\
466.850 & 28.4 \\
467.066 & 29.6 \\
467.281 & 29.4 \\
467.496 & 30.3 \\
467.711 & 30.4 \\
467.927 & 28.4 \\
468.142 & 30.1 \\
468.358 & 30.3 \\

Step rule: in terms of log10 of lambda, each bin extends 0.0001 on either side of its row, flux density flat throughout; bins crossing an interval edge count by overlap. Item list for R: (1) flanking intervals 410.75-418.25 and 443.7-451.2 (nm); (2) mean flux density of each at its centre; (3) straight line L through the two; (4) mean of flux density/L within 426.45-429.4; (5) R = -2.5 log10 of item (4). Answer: 0.10 mag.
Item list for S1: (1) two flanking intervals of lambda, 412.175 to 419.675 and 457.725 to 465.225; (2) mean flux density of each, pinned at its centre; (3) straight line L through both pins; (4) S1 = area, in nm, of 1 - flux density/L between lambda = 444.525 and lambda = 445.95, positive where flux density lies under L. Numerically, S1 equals 0.04 nm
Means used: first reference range 28.1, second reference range 29.8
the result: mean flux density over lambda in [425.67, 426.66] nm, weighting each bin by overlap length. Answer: 26.9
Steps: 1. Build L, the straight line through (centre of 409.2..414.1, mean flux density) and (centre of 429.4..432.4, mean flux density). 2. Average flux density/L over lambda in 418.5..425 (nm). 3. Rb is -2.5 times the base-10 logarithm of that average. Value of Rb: -0.08 mag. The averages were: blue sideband 27.4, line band 27.3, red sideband 23.4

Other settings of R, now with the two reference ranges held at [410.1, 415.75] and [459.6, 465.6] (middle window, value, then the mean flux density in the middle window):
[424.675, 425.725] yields 0.079 mag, 26.3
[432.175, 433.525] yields 0.079 mag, 26.6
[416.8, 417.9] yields 0.033 mag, 27.1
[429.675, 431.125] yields 0.380 mag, 20.1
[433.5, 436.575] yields 0.110 mag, 25.9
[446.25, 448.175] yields 0.010 mag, 28.9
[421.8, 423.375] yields 0.065 mag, 26.5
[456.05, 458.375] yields -0.005 mag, 29.7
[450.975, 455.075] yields 0.004 mag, 29.3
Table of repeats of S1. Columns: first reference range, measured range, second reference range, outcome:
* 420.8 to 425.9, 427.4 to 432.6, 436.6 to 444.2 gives 0.56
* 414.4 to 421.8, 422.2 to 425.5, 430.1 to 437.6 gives 0.07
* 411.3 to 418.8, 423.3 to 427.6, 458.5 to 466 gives 0.31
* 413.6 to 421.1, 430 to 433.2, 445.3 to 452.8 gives 0.51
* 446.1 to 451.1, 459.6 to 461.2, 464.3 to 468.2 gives 0.01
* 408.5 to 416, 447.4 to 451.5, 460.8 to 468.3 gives -0.13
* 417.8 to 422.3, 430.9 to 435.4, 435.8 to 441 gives 0.39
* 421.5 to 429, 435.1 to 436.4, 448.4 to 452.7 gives 0.02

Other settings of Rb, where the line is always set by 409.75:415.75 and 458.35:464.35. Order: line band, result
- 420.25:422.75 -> 0.01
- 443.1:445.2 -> 0.04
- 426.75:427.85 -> 0.09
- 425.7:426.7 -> 0.05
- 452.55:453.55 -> 0.05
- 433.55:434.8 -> 0.23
